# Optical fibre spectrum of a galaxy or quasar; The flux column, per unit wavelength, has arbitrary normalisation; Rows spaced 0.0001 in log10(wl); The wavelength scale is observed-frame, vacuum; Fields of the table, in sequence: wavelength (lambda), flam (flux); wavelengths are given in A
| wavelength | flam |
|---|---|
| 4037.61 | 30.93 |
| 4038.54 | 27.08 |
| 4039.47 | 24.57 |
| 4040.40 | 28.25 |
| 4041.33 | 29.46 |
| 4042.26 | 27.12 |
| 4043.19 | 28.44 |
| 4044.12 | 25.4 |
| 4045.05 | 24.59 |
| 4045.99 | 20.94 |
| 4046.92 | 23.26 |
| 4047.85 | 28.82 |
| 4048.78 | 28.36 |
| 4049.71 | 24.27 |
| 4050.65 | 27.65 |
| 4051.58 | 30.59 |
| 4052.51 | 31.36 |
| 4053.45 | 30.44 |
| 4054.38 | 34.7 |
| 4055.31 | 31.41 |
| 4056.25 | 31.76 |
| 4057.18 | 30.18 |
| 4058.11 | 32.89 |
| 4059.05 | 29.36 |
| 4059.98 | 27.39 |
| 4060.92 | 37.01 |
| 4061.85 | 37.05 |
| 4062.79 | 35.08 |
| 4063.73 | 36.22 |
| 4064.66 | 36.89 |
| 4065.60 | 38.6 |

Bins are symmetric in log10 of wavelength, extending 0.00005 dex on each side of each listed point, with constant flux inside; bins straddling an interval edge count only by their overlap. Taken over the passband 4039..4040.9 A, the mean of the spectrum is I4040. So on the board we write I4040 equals 26.5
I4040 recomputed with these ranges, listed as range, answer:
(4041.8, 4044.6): 27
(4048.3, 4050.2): 26.3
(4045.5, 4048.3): 24.3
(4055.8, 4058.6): 31.6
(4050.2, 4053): 29.9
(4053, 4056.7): 32.1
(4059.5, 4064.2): 34.5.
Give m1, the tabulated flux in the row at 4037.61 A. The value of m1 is 30.93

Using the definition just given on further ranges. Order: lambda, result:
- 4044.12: 25.4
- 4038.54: 27.08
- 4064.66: 36.89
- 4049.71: 24.27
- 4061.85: 37.05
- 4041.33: 29.46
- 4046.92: 23.26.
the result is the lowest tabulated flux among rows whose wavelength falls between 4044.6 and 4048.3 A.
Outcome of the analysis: 20.94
